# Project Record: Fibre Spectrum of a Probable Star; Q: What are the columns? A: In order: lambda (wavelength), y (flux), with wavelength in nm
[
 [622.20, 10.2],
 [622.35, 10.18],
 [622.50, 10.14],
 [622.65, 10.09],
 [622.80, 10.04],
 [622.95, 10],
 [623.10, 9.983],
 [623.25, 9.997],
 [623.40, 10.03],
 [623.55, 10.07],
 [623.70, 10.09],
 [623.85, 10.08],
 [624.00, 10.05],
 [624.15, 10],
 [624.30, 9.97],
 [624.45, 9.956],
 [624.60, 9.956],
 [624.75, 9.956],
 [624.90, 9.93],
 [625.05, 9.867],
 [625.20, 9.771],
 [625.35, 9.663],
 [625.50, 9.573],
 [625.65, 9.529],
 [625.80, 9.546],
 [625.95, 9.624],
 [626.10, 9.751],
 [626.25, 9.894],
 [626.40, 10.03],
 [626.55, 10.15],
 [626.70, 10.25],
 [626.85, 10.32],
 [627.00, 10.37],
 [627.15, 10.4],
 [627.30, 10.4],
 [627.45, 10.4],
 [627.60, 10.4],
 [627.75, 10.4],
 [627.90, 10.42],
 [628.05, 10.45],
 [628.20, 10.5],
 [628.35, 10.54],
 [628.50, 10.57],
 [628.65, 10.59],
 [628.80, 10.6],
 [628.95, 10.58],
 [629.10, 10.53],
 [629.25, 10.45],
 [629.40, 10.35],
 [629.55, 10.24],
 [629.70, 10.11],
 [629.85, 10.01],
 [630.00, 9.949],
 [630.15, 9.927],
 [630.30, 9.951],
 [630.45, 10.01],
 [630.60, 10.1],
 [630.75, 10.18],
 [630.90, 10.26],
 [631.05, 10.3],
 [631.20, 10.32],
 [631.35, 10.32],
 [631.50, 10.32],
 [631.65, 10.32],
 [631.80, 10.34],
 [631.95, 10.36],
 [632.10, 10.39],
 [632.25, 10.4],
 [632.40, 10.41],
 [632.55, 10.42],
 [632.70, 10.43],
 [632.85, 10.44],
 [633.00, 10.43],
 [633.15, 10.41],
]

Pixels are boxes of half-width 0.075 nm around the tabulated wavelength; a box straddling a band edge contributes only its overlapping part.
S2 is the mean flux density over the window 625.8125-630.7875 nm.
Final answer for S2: 10.2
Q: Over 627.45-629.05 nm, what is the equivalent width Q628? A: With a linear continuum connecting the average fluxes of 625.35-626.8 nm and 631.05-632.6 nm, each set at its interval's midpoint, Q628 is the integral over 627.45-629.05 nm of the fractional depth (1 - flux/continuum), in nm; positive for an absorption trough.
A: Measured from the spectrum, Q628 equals -0.077 nm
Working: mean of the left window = 9.82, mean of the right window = 10.4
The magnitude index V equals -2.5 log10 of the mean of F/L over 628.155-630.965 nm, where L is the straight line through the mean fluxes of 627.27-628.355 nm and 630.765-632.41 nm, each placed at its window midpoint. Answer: 0.01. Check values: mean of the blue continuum 10.4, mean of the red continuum 10.3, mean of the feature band 10.3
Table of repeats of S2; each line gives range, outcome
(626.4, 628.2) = 10.4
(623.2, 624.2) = 10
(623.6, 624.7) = 10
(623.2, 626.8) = 9.91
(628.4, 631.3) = 10.3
